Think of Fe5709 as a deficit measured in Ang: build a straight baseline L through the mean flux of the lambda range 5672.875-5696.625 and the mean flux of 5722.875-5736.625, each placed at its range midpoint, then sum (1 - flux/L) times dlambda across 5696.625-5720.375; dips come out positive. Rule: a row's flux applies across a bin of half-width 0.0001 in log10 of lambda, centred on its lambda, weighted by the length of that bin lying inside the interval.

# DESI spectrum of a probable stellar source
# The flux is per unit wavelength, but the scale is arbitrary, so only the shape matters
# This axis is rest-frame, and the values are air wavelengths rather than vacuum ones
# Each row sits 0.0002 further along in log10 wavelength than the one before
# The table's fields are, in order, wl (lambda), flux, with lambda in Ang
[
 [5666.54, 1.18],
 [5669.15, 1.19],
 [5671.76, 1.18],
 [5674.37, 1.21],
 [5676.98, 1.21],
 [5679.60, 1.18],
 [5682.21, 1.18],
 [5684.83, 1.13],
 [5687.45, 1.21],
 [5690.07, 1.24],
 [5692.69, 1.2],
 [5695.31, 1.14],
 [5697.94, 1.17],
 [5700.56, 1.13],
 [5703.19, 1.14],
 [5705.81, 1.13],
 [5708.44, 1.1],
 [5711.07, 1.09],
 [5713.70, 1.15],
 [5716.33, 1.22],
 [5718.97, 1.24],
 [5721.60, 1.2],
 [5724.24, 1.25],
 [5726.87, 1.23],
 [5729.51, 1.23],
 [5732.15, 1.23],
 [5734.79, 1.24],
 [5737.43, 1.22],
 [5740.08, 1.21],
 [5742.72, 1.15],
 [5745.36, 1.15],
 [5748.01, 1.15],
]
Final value 1.2 Ang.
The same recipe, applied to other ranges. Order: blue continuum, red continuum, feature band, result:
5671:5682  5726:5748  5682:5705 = 0.5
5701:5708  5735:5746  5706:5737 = -1.0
